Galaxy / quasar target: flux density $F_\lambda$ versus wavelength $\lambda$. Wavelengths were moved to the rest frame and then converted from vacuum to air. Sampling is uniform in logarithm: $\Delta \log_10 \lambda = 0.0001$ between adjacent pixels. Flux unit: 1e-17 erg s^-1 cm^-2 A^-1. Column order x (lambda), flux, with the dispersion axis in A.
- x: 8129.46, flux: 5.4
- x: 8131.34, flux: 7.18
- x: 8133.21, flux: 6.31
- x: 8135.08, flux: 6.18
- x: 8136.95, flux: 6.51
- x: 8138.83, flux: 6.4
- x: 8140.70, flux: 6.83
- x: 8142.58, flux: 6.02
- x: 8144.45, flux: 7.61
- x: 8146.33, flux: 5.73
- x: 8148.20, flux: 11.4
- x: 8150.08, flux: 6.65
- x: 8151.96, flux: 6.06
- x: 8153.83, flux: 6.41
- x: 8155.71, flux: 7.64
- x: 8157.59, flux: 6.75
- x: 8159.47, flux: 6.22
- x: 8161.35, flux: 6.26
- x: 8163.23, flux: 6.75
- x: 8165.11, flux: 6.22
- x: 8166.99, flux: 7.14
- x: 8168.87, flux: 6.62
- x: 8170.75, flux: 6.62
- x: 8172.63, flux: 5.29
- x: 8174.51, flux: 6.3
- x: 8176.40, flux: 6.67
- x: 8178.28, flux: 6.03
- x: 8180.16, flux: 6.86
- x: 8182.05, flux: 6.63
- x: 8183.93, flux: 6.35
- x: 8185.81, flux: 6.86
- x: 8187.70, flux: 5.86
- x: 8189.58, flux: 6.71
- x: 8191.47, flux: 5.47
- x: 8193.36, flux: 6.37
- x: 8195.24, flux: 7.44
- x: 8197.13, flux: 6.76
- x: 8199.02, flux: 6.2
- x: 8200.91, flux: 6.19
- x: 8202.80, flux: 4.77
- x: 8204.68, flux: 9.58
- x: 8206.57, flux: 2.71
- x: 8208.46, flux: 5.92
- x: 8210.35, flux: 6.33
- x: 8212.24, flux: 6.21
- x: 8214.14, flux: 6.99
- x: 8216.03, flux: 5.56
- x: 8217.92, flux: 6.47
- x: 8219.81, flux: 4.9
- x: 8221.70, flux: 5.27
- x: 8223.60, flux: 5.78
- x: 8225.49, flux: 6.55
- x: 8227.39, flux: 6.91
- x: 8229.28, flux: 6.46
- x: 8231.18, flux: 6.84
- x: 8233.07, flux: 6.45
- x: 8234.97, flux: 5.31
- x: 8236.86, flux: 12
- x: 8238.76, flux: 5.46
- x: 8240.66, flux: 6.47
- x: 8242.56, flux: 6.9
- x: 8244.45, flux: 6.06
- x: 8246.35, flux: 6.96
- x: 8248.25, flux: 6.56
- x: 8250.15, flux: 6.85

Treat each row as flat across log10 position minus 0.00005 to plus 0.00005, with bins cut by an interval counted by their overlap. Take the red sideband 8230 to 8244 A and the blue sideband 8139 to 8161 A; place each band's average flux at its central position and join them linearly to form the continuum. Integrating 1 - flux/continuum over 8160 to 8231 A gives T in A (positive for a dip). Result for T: 7.4 A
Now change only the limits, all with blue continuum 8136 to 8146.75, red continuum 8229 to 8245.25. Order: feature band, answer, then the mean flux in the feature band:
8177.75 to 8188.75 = 0.4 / 6.45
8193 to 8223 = 3.1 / 6.1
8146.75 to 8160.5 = -1.3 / 7.24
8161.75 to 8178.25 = 0.6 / 6.42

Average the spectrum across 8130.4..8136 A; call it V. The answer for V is 6.56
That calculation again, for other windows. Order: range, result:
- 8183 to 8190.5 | 6.45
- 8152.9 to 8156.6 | 7.01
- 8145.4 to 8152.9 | 7.47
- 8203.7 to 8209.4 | 6.07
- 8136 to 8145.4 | 6.67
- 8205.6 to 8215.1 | 5.64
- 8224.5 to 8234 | 6.64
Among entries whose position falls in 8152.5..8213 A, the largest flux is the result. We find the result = 9.58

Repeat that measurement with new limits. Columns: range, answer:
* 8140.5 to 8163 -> 11.4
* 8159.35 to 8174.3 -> 7.14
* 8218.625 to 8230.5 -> 6.91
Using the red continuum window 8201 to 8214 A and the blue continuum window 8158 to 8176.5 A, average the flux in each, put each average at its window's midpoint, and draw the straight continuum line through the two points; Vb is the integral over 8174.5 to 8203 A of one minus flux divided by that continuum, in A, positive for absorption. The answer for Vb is -0.9 A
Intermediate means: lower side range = 6.41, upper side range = 6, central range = 6.38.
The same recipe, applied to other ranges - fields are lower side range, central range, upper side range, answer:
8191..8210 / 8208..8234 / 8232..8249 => 1.4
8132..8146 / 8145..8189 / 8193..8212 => -1.9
